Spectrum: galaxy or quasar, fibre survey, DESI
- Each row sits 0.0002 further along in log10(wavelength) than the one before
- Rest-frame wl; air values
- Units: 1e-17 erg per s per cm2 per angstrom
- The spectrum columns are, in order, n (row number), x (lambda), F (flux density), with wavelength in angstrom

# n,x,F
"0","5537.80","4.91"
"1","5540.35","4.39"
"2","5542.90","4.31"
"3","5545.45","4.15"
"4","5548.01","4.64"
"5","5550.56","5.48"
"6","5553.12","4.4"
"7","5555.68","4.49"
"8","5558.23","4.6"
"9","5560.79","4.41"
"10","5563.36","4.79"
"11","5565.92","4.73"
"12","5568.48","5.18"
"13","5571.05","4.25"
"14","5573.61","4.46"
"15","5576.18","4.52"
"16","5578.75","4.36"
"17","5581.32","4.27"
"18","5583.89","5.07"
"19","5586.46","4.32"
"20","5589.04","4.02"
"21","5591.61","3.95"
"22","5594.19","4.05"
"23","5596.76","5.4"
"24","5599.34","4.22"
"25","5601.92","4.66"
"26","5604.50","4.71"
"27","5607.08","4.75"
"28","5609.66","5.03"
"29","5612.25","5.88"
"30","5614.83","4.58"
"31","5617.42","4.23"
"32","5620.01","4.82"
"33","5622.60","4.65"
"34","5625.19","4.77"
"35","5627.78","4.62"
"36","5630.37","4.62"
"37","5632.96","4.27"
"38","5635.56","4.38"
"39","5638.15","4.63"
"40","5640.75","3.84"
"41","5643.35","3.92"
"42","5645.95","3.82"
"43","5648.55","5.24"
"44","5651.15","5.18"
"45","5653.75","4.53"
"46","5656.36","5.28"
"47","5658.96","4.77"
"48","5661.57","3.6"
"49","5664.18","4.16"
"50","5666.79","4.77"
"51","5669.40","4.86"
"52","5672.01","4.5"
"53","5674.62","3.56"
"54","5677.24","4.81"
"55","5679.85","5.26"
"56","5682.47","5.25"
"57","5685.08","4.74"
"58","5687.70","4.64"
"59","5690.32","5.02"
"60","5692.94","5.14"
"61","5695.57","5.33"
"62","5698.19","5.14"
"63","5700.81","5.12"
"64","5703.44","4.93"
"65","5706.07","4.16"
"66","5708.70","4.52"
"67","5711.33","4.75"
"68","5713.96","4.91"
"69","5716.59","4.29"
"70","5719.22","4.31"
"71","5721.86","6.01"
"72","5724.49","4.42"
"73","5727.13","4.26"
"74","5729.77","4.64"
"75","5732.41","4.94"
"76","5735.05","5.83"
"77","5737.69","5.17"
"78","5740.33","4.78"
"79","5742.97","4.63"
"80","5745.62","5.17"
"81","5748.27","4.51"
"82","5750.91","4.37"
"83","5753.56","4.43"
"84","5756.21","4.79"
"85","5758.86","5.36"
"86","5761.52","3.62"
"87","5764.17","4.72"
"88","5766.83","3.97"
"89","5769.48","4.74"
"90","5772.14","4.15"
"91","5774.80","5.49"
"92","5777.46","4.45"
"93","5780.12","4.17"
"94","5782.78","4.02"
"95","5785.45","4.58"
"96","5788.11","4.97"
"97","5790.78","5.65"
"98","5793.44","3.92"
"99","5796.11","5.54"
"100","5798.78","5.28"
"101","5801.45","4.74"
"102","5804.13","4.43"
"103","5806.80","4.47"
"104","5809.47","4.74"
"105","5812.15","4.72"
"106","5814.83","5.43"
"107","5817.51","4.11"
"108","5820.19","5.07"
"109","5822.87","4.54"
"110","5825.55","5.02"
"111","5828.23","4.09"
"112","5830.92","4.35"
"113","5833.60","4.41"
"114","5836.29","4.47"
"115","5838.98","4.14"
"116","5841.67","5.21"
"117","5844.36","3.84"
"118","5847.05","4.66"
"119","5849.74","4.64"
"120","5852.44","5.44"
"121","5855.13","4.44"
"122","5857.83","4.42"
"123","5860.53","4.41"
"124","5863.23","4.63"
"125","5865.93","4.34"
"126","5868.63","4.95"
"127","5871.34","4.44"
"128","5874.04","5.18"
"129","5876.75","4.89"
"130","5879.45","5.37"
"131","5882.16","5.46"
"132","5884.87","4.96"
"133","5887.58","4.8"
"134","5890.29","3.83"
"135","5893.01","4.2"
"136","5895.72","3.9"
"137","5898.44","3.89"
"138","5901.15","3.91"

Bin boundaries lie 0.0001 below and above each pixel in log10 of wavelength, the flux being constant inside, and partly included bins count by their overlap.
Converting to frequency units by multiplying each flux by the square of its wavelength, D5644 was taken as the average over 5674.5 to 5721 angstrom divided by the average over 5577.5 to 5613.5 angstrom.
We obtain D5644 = 1.08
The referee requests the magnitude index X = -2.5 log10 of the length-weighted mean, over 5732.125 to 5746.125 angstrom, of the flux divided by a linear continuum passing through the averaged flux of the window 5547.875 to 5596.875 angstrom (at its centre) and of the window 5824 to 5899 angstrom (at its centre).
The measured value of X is -0.12 mag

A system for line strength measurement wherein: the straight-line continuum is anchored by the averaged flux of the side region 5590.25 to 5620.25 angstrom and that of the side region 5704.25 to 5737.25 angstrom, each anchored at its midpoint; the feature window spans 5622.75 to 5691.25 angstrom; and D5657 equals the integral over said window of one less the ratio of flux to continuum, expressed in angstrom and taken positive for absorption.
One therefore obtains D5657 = 2.1 angstrom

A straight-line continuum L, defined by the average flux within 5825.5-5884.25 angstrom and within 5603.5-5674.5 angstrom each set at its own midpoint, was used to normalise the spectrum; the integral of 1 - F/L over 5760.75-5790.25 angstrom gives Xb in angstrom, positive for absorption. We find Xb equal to 0.9 angstrom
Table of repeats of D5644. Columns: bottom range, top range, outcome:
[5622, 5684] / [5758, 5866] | 1.07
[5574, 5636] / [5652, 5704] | 1.07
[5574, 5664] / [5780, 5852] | 1.10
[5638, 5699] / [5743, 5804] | 1.04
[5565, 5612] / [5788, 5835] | 1.12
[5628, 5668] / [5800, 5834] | 1.10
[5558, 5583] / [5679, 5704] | 1.16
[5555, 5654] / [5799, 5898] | 1.10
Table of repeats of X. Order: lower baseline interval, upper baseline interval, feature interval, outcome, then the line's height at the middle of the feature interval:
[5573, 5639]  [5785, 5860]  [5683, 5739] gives -0.055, 4.64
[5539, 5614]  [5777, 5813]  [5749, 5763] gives 0.038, 4.68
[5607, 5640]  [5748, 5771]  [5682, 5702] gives -0.100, 4.6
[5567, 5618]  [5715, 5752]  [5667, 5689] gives 0.005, 4.73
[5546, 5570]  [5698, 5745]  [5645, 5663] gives 0.031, 4.78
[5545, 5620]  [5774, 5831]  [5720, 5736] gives -0.065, 4.68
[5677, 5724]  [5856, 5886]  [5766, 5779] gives 0.066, 4.86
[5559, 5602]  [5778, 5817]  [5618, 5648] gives 0.037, 4.56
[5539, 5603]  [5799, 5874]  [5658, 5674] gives 0.039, 4.56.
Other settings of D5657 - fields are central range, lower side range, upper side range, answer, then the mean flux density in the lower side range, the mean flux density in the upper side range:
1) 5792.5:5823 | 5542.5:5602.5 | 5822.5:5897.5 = -1.2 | 4.53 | 4.61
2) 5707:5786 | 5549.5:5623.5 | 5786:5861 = 0.0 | 4.63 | 4.69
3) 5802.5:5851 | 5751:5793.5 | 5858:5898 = 0.4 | 4.58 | 4.64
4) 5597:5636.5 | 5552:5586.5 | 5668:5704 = -0.1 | 4.57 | 4.88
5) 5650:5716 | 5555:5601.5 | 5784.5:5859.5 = -2.4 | 4.51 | 4.69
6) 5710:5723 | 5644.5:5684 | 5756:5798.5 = -0.5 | 4.64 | 4.65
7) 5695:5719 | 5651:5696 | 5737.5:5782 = -0.4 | 4.72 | 4.6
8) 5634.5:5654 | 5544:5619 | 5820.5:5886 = 0.8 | 4.61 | 4.69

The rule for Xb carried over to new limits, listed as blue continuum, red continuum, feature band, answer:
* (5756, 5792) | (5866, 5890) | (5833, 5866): 1.9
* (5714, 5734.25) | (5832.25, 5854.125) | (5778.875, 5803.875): -0.5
